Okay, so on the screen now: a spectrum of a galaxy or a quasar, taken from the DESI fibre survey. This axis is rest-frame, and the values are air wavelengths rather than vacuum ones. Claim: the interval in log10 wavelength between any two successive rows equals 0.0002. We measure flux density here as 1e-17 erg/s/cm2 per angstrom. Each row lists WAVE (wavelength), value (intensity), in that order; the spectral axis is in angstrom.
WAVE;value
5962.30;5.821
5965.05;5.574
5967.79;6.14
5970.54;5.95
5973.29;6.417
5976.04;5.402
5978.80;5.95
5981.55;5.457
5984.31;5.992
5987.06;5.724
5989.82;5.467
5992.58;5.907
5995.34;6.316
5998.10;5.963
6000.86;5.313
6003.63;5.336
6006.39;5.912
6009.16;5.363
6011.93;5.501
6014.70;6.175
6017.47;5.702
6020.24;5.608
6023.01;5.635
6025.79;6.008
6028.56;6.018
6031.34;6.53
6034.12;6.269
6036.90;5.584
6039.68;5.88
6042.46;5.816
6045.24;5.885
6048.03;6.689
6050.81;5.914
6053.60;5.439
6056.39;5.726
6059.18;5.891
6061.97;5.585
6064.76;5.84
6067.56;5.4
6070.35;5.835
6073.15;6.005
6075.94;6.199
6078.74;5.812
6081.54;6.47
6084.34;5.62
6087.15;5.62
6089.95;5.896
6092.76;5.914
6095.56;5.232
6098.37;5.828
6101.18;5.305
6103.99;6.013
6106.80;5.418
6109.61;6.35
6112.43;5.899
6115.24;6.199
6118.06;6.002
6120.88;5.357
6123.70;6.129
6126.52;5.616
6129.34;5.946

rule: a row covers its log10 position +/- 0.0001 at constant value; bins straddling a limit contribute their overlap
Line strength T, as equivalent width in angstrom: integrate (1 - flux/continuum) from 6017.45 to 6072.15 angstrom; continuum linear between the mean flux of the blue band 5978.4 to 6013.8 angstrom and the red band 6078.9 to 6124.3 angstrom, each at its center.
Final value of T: -1.0 angstrom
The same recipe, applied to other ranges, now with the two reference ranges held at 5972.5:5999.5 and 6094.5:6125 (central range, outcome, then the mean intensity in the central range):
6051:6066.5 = 0.3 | 5.7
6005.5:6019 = 0.3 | 5.72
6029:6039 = -0.5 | 6.1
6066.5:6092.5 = -0.3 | 5.88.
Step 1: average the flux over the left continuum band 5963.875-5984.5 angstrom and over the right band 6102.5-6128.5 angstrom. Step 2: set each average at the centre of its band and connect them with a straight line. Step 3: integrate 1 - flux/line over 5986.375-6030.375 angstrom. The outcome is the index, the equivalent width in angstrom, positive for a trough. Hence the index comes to 0.8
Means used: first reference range 5.86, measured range 5.75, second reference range 5.89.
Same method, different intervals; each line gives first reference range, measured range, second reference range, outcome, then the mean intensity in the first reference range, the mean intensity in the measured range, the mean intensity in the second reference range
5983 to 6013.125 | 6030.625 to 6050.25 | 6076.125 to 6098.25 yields -1.1 angstrom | 5.71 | 6.07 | 5.82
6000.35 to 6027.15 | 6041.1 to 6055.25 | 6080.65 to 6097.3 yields -0.6 angstrom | 5.66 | 5.94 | 5.77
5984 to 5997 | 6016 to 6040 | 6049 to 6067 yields -0.5 angstrom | 5.88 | 5.92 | 5.74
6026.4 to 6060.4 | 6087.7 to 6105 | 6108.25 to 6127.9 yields 0.8 angstrom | 5.97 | 5.69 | 5.93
